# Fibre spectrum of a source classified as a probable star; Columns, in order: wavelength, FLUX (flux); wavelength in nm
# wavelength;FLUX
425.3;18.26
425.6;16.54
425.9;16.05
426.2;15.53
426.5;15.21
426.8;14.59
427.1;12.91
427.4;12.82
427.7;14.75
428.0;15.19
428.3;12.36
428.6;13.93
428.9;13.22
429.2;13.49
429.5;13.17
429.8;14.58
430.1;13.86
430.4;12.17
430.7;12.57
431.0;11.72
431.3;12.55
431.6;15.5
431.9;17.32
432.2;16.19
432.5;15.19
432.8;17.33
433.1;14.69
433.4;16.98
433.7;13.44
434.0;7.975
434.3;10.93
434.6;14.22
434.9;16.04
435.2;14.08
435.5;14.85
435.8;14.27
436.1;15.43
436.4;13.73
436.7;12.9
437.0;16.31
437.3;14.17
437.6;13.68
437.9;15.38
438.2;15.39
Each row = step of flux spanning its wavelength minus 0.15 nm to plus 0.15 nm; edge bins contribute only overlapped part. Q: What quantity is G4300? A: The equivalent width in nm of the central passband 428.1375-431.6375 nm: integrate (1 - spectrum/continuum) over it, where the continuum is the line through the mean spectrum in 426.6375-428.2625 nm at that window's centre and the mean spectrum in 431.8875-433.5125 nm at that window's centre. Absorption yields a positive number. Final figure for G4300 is 0.41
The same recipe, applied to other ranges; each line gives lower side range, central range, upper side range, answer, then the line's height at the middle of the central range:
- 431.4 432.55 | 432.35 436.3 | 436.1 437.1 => 0.24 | 15.2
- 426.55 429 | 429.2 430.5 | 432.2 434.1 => 0.06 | 14.1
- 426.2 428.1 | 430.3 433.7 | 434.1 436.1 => -0.14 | 14.1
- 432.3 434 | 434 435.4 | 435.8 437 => 0.13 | 14.6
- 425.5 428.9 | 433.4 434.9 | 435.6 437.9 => 0.19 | 14.4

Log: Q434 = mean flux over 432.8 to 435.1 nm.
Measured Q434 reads 13.7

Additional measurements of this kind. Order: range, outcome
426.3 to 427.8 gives 14.1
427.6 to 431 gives 13.5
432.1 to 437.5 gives 14.4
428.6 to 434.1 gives 14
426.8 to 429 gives 13.7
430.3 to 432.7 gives 14.3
